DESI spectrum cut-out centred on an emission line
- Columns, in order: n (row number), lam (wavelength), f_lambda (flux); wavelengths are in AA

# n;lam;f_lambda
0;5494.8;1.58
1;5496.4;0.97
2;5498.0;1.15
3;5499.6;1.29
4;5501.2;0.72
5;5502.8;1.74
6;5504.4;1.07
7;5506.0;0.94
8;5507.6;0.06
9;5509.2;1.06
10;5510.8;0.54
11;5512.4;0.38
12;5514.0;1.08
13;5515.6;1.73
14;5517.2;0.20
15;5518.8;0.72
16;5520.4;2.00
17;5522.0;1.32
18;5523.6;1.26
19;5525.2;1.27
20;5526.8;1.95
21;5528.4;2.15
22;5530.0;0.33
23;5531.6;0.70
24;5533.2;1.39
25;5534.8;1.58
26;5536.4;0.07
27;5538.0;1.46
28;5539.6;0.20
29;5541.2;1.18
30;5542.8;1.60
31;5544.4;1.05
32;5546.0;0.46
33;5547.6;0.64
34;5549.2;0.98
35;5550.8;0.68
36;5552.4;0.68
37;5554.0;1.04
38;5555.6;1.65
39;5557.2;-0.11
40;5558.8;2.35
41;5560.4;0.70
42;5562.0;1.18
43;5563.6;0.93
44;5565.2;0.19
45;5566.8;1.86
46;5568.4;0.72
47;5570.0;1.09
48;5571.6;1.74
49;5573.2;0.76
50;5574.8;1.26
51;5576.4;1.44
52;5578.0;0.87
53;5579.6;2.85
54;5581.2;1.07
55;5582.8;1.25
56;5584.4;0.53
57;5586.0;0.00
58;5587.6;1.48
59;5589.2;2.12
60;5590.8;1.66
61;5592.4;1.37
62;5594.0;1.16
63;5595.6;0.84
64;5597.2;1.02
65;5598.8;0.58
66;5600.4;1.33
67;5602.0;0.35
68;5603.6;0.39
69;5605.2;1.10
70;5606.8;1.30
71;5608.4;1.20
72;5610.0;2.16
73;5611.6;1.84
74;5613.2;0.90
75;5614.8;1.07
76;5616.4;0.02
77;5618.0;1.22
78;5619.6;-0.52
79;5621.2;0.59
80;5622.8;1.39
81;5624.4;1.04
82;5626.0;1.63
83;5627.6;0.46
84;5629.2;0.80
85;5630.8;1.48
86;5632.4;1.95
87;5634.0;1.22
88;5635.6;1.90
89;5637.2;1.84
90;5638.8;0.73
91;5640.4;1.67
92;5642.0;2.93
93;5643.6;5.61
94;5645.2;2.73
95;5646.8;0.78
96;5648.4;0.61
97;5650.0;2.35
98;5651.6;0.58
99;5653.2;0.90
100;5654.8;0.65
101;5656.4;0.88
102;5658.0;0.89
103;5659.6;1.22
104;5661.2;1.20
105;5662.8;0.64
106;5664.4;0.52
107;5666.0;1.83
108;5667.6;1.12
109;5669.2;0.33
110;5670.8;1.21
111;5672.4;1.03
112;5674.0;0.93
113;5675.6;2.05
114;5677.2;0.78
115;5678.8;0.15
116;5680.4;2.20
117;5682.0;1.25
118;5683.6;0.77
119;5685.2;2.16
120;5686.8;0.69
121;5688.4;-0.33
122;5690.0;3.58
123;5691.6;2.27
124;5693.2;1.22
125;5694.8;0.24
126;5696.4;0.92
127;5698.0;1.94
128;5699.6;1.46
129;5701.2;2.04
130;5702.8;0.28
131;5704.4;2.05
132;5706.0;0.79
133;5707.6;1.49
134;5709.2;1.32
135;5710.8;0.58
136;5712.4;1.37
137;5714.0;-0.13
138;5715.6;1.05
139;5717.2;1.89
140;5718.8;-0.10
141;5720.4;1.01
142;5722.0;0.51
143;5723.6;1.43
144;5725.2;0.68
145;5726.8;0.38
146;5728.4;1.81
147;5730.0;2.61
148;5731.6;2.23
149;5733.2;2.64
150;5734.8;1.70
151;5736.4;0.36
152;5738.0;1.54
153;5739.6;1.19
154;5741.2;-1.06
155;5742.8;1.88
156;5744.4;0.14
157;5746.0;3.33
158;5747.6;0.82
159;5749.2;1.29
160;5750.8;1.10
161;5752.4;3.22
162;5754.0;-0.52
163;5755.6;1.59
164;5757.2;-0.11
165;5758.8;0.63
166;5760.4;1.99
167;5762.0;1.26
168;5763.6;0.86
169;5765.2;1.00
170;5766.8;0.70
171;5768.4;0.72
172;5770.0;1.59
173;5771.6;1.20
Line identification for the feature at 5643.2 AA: [O III]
